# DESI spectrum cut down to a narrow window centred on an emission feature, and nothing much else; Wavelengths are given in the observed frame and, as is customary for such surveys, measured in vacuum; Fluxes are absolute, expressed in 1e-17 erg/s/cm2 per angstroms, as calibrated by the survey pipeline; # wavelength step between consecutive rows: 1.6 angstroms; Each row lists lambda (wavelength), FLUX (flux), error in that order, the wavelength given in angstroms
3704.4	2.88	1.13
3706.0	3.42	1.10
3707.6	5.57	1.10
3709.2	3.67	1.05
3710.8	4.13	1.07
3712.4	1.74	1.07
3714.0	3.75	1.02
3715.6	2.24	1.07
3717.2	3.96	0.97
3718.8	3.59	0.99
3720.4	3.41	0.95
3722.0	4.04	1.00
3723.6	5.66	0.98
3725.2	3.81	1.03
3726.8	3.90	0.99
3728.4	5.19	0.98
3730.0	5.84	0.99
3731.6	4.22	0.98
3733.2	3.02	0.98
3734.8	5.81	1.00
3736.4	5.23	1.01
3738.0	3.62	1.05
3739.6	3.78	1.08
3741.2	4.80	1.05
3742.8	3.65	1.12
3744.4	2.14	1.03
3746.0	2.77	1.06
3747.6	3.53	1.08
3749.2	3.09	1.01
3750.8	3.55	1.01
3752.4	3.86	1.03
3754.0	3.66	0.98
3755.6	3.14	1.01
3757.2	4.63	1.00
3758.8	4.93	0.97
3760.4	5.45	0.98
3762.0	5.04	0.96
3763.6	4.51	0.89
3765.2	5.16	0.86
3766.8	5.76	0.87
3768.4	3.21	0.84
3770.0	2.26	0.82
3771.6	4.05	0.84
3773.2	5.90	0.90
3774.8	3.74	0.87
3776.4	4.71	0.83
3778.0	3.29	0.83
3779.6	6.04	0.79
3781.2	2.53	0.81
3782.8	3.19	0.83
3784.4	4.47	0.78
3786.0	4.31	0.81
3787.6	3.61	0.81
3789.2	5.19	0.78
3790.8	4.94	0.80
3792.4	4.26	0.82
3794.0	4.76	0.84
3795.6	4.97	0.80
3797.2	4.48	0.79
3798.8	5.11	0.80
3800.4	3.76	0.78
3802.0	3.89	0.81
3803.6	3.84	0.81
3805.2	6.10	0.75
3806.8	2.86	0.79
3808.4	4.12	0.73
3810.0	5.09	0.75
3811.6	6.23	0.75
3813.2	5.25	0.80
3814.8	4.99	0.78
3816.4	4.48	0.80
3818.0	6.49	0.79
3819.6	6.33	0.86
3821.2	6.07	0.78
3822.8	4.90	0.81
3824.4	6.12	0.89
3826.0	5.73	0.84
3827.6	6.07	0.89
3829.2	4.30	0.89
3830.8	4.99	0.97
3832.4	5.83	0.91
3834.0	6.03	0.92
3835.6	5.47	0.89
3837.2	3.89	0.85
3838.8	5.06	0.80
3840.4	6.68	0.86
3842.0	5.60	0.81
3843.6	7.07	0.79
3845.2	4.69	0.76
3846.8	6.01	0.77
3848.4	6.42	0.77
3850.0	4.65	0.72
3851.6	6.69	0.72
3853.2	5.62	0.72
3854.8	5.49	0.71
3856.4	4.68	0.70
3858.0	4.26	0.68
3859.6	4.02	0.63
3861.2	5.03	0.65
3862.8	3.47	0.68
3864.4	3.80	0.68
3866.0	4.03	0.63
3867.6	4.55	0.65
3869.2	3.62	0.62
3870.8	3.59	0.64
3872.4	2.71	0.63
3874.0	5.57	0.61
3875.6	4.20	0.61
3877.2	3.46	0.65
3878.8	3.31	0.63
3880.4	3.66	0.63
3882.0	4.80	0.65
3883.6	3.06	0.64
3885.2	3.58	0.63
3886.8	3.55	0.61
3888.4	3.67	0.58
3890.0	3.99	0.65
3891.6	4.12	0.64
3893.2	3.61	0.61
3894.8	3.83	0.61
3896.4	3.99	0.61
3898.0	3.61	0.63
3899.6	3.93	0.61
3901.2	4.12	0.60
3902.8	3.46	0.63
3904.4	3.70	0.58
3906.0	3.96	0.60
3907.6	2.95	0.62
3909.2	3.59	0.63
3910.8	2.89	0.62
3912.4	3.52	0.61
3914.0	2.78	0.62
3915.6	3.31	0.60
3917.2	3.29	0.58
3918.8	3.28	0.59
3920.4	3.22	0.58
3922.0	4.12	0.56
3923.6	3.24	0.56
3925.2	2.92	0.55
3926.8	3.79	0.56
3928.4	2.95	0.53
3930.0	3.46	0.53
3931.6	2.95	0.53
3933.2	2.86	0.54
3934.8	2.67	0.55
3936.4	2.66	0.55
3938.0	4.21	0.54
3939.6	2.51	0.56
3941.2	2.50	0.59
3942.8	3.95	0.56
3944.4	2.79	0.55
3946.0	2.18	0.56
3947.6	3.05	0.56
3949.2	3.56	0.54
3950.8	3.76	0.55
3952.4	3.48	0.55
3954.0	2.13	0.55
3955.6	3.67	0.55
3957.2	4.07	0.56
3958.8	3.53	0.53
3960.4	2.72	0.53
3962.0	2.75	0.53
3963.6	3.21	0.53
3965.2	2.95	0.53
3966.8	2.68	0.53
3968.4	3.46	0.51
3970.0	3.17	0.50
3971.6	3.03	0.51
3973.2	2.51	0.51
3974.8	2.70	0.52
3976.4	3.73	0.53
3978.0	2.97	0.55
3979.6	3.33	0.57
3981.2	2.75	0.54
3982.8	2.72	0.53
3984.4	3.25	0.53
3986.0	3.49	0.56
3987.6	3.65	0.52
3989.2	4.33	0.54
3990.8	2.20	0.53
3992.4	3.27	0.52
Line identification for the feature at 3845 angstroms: C III]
